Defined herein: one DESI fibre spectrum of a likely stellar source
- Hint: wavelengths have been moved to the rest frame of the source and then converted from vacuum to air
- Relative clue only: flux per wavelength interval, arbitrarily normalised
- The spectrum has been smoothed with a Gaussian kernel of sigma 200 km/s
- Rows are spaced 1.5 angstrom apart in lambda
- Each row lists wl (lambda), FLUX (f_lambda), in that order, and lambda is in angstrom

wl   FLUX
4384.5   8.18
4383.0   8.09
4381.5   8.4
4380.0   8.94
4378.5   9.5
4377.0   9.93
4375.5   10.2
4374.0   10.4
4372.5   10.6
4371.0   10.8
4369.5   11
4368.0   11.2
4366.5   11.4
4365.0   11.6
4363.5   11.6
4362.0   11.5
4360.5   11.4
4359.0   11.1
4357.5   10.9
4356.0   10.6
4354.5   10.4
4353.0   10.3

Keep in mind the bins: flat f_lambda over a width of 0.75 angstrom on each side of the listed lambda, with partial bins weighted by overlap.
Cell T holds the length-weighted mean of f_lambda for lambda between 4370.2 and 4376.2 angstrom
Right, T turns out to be 10.5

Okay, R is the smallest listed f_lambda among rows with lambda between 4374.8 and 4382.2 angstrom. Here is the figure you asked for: 8.4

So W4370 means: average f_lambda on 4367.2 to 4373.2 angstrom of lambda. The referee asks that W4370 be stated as 10.9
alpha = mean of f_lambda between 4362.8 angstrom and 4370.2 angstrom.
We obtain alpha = 11.4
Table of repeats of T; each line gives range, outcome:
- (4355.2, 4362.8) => 11.1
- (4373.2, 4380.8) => 9.79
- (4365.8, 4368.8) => 11.3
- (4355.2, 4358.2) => 10.7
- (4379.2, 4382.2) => 8.69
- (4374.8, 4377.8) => 10.1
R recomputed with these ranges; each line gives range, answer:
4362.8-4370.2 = 11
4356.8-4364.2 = 10.9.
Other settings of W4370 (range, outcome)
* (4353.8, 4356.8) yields 10.5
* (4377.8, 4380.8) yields 9.2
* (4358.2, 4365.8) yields 11.4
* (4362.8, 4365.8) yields 11.6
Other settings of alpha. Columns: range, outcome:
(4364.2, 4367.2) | 11.5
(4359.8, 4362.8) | 11.5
